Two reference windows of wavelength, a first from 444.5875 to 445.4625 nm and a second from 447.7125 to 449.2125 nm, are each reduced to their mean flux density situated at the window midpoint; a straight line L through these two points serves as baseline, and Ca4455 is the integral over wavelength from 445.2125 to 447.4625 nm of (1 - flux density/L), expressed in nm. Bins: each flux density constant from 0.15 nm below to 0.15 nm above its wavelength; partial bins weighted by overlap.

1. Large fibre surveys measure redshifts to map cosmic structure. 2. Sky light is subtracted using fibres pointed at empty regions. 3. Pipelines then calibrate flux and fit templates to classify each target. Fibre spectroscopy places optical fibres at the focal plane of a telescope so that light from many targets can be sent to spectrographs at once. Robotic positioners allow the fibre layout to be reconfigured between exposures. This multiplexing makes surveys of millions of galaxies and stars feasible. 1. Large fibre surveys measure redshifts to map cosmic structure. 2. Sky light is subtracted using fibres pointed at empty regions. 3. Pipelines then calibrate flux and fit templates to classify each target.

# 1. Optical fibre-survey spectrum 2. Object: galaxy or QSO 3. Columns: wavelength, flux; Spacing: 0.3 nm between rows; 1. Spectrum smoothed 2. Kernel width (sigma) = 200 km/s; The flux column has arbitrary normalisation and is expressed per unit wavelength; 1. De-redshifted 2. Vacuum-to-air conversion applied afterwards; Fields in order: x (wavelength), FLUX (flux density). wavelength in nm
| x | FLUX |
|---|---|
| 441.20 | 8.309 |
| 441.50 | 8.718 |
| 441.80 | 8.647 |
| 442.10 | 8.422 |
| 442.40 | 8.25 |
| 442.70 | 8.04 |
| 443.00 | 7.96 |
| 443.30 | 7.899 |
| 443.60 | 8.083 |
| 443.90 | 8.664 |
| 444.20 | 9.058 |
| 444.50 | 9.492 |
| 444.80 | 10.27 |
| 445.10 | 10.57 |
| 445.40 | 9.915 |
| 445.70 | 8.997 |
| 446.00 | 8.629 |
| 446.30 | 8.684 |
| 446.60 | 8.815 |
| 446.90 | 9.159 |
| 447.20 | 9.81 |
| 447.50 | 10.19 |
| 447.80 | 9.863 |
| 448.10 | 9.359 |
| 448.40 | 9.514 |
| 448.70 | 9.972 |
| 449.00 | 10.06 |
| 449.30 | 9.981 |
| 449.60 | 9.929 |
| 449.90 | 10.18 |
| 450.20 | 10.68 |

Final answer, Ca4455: 0.19 nm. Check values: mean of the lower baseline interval 10.2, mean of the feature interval 9.22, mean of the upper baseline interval 9.76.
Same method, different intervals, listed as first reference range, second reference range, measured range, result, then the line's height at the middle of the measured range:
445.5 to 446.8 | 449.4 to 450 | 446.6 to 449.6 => -0.07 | 9.5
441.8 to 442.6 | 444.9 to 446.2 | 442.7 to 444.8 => 0.07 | 8.91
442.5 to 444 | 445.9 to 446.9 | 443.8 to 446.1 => -0.27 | 8.47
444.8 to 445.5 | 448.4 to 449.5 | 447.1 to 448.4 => 0.03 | 10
